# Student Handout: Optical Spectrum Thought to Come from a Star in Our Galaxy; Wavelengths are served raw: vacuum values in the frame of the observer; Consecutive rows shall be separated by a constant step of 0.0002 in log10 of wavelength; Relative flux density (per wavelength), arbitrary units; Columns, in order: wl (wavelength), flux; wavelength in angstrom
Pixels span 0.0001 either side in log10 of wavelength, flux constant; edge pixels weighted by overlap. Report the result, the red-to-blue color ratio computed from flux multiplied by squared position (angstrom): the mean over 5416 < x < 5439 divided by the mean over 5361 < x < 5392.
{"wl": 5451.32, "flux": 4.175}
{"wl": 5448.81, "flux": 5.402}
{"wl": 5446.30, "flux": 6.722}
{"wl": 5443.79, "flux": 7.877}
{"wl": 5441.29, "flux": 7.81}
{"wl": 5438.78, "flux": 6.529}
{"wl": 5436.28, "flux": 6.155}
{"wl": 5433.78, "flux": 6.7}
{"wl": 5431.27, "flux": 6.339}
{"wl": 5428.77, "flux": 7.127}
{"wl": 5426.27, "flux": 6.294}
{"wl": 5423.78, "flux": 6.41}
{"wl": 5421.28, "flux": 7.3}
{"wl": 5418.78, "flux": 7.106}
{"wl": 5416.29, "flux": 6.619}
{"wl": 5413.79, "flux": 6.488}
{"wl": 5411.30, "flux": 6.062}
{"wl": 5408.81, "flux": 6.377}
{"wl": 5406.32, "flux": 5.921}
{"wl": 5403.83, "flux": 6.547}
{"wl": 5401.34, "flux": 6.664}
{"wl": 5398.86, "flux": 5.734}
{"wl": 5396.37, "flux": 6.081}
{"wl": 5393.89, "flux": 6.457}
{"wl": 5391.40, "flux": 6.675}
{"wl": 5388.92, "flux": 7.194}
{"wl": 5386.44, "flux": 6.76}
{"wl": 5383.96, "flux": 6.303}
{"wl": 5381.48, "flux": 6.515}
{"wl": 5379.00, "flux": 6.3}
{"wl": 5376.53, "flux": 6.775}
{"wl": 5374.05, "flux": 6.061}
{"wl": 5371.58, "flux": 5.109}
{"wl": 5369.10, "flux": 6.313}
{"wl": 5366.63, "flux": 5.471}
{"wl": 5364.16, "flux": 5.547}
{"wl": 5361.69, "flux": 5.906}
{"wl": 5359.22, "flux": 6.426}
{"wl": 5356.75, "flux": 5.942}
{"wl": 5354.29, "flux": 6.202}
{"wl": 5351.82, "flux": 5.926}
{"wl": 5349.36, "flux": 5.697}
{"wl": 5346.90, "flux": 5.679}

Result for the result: 1.09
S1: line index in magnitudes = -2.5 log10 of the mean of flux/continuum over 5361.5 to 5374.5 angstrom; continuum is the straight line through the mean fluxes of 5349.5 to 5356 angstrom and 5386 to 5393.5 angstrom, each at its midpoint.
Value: 0.116 mag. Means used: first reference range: 6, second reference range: 6.84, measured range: 5.7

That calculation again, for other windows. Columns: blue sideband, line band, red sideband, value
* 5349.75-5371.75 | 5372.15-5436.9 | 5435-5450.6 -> -0.031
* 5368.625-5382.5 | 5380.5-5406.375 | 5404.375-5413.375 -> -0.049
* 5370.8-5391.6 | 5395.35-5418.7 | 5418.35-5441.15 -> 0.043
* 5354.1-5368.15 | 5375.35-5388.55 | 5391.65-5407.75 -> -0.082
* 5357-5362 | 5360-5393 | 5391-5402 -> -0.002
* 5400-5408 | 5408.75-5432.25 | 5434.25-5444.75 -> 0.009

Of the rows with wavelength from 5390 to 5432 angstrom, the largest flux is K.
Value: 7.3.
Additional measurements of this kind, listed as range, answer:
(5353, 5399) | 7.194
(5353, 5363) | 6.426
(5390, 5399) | 6.675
